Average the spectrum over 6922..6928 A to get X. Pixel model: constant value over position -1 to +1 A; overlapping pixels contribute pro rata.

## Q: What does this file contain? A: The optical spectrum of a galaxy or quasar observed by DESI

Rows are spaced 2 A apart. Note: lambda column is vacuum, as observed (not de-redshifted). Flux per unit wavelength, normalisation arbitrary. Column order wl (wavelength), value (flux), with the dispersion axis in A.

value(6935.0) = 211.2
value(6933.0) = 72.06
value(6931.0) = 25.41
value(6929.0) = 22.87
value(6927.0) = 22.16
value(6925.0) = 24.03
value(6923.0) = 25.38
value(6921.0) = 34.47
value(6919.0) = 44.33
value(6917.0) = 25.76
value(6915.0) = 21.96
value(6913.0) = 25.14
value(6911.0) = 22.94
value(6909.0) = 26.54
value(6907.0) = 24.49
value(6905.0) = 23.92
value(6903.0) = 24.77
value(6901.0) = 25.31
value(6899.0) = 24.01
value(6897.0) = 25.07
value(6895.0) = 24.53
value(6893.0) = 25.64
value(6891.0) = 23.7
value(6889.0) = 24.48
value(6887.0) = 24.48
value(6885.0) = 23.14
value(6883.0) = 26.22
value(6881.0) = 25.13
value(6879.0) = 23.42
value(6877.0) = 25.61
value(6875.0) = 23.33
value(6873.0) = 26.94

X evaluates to 23.9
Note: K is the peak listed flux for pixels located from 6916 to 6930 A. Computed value 44.33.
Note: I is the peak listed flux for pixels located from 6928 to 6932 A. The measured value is 25.41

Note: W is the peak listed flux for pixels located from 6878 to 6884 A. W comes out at 26.22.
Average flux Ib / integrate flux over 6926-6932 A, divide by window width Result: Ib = 23.5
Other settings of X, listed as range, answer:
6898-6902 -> 24.7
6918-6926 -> 32.1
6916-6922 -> 34.9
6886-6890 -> 24.5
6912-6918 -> 24.3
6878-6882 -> 24.3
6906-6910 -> 25.5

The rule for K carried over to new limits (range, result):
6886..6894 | 25.64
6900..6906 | 25.31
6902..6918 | 26.54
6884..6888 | 24.48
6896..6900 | 25.07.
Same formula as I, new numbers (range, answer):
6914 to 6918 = 25.76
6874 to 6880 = 25.61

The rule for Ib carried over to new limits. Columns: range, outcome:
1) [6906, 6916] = 24.2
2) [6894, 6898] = 24.8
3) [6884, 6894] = 24.3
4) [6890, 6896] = 24.6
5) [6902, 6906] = 24.3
